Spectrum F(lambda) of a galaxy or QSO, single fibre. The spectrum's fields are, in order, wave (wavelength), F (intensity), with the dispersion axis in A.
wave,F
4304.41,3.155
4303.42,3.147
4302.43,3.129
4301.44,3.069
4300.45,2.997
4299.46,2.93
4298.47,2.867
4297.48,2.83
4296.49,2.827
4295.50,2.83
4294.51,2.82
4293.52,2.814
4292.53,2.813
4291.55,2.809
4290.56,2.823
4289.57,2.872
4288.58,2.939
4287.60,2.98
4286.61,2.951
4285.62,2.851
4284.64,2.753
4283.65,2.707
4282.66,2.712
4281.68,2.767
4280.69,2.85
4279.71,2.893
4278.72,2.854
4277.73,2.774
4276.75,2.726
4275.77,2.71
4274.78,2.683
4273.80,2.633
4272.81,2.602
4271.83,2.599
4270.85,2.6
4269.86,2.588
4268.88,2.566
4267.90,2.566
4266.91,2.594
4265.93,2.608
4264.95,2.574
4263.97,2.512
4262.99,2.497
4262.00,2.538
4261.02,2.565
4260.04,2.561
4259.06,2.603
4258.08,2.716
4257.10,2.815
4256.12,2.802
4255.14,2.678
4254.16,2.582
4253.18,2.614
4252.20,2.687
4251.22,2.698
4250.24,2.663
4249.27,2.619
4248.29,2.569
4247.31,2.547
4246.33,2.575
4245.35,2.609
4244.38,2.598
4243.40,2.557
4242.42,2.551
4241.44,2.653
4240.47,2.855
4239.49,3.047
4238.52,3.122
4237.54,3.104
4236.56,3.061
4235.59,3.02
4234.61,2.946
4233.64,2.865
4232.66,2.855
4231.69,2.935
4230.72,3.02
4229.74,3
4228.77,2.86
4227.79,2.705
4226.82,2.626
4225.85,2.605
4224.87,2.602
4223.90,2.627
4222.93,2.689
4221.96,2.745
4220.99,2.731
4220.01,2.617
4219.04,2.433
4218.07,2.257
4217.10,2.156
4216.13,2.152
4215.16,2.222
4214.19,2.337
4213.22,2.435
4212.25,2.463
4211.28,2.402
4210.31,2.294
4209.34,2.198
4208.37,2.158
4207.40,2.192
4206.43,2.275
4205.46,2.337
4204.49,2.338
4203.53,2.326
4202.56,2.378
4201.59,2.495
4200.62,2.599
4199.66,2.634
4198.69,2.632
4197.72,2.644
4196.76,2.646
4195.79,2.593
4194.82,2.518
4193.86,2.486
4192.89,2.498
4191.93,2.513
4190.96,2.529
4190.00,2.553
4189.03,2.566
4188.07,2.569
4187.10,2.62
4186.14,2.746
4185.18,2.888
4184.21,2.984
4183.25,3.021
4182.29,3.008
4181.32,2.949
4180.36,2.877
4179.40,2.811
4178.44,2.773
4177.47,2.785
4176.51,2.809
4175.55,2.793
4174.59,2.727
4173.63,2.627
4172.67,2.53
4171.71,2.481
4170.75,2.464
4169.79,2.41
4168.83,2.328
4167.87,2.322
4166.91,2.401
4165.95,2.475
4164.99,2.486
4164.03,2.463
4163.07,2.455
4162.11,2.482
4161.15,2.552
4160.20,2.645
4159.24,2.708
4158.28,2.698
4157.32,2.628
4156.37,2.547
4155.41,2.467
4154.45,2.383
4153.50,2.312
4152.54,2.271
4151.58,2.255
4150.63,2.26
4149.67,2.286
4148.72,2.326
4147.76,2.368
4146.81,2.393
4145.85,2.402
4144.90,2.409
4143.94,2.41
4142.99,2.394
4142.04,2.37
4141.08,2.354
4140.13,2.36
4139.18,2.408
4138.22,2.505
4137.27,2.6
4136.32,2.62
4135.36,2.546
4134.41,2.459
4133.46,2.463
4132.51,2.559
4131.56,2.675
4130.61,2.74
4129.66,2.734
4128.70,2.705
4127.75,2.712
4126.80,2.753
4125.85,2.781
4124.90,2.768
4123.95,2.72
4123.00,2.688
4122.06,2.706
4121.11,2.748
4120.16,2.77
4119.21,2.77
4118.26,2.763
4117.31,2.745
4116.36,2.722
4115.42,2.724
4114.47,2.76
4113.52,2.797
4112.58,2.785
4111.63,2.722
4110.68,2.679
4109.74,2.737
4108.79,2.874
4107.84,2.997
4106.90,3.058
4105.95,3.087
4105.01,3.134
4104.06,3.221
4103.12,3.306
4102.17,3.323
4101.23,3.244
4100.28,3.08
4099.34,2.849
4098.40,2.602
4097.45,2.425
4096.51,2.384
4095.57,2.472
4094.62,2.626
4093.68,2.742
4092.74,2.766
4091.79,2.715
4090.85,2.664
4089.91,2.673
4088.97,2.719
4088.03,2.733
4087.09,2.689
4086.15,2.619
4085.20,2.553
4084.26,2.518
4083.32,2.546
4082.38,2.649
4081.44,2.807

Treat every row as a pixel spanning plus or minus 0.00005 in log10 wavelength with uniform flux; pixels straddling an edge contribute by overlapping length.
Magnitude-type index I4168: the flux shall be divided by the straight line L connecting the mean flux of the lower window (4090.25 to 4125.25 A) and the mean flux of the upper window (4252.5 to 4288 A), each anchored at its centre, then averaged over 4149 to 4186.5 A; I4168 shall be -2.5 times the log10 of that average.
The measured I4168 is 0.07 mag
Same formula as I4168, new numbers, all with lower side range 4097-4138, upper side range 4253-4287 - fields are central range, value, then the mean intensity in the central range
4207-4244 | 0.03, 2.64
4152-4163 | 0.10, 2.51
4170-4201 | 0.02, 2.68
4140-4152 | 0.18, 2.35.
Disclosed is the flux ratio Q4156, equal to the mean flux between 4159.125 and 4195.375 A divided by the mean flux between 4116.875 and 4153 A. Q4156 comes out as 1.0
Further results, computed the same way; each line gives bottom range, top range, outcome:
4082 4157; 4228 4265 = 1.03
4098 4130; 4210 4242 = 0.94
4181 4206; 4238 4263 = 1.02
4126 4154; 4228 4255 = 1.12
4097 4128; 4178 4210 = 0.91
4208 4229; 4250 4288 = 1.09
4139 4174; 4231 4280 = 1.11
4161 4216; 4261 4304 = 1.09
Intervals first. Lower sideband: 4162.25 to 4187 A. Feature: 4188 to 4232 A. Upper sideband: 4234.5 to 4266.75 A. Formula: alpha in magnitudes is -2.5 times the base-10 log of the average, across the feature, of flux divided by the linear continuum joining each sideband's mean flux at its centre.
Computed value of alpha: 0.07 mag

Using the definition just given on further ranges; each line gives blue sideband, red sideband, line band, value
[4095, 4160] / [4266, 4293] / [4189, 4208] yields 0.09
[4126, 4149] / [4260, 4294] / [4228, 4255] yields -0.05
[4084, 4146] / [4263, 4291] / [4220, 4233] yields -0.02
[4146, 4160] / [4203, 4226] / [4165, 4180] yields -0.07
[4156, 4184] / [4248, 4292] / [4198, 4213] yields 0.12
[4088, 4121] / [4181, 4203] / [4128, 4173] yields 0.11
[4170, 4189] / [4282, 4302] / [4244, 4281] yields 0.07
